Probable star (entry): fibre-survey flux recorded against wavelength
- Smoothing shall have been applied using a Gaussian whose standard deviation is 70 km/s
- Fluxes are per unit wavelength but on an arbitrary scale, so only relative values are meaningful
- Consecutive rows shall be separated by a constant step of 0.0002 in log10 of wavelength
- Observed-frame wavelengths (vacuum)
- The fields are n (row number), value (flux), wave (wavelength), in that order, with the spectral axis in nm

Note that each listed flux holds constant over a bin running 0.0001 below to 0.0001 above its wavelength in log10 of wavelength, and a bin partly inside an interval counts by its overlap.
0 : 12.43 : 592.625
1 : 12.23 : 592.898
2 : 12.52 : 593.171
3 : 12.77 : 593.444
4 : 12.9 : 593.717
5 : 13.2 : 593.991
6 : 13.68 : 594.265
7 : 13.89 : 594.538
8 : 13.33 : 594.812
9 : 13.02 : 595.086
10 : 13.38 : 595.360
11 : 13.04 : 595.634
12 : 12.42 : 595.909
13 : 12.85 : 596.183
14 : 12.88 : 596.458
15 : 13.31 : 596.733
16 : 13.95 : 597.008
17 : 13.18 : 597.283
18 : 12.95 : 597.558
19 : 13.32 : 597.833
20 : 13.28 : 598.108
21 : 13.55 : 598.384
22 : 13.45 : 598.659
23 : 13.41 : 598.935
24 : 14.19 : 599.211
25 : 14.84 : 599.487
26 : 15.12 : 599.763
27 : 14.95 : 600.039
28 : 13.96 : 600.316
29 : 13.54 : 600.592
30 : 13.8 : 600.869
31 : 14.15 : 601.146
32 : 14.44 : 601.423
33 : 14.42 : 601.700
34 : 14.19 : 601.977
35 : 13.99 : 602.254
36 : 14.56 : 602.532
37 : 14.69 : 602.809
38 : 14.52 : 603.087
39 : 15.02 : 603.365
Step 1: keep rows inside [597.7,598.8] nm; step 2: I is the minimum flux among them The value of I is 13.28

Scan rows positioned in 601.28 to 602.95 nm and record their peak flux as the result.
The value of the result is 14.69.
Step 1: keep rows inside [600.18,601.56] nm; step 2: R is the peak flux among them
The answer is 14.44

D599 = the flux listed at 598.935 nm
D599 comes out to 13.41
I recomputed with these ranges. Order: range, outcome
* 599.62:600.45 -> 13.96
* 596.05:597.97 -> 12.85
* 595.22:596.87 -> 12.42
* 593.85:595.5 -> 13.02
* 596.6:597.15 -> 13.31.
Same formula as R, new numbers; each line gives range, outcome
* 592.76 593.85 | 12.9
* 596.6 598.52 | 13.95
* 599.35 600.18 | 15.12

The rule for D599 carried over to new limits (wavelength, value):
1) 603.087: 14.52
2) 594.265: 13.68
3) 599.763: 15.12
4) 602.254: 13.99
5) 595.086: 13.02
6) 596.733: 13.31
